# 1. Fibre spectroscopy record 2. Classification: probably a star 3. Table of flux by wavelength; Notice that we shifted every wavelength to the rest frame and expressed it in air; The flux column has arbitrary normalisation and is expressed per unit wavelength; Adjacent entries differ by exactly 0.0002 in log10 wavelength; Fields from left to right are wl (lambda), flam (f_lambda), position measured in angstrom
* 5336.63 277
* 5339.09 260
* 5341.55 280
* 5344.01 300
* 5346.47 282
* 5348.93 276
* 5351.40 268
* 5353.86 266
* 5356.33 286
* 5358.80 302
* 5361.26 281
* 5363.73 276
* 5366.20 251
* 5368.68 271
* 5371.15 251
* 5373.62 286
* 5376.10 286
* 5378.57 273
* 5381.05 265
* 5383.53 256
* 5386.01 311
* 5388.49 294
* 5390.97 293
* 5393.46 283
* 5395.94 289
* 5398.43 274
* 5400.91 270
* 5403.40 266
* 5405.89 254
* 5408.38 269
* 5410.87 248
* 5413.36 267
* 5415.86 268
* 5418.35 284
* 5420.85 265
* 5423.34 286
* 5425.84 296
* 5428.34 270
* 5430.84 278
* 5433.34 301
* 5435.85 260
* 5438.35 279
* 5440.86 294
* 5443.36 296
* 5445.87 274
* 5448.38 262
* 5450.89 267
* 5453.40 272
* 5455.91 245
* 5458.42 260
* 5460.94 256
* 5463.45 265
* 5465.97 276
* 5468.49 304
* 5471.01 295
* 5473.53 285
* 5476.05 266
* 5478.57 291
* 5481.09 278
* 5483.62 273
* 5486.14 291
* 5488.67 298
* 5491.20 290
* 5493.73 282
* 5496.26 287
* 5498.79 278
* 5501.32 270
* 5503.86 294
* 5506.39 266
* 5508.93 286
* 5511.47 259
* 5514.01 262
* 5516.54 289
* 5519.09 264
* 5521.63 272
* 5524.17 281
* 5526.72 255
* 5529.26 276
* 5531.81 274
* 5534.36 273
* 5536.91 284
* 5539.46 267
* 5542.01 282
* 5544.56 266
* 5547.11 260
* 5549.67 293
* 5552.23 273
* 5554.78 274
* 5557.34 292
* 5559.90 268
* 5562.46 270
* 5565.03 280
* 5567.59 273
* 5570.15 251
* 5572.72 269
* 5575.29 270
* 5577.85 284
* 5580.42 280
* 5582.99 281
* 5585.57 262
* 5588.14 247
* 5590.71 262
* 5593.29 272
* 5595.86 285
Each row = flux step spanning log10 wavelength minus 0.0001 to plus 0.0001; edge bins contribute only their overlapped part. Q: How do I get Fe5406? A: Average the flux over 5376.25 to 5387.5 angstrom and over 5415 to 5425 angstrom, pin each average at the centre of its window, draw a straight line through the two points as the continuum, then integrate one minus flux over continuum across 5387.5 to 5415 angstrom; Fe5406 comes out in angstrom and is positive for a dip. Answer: 0.4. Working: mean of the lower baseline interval 278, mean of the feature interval 273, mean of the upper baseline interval 277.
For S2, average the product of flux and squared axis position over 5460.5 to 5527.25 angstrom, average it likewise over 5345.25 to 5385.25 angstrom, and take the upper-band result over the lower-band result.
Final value 1.1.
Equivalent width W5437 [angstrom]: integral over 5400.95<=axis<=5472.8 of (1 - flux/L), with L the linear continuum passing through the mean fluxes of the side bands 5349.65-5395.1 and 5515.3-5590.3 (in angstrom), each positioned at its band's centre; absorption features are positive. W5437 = 0.6 angstrom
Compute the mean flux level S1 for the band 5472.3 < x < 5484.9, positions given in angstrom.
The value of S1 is 279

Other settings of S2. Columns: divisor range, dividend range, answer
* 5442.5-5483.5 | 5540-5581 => 1.03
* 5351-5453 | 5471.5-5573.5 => 1.05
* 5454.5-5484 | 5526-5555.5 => 1.02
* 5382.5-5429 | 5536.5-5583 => 1.05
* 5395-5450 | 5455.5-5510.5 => 1.04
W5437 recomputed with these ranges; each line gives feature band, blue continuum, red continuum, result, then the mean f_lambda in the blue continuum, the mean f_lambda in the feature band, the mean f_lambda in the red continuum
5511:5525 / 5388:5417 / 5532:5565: 0.16 angstrom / 272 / 272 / 275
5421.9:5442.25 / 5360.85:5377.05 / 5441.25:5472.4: -0.77 angstrom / 271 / 283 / 273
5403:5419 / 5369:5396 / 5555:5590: 0.82 angstrom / 280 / 264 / 271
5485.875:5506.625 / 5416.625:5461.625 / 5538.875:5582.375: -0.77 angstrom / 275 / 285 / 274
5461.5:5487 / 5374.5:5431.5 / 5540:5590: -0.68 angstrom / 276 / 282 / 272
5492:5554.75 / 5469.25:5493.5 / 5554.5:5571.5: 0.89 angstrom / 285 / 275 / 272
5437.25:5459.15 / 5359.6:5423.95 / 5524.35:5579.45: 0.10 angstrom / 274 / 272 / 273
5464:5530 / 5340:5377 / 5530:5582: -1.02 angstrom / 277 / 279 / 274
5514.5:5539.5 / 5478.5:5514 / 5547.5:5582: 0.41 angstrom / 281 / 273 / 275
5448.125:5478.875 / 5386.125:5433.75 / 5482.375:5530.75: 0.54 angstrom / 277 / 272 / 278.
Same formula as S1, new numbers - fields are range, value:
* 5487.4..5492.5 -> 294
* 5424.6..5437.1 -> 281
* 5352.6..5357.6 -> 276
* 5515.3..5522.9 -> 275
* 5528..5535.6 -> 274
